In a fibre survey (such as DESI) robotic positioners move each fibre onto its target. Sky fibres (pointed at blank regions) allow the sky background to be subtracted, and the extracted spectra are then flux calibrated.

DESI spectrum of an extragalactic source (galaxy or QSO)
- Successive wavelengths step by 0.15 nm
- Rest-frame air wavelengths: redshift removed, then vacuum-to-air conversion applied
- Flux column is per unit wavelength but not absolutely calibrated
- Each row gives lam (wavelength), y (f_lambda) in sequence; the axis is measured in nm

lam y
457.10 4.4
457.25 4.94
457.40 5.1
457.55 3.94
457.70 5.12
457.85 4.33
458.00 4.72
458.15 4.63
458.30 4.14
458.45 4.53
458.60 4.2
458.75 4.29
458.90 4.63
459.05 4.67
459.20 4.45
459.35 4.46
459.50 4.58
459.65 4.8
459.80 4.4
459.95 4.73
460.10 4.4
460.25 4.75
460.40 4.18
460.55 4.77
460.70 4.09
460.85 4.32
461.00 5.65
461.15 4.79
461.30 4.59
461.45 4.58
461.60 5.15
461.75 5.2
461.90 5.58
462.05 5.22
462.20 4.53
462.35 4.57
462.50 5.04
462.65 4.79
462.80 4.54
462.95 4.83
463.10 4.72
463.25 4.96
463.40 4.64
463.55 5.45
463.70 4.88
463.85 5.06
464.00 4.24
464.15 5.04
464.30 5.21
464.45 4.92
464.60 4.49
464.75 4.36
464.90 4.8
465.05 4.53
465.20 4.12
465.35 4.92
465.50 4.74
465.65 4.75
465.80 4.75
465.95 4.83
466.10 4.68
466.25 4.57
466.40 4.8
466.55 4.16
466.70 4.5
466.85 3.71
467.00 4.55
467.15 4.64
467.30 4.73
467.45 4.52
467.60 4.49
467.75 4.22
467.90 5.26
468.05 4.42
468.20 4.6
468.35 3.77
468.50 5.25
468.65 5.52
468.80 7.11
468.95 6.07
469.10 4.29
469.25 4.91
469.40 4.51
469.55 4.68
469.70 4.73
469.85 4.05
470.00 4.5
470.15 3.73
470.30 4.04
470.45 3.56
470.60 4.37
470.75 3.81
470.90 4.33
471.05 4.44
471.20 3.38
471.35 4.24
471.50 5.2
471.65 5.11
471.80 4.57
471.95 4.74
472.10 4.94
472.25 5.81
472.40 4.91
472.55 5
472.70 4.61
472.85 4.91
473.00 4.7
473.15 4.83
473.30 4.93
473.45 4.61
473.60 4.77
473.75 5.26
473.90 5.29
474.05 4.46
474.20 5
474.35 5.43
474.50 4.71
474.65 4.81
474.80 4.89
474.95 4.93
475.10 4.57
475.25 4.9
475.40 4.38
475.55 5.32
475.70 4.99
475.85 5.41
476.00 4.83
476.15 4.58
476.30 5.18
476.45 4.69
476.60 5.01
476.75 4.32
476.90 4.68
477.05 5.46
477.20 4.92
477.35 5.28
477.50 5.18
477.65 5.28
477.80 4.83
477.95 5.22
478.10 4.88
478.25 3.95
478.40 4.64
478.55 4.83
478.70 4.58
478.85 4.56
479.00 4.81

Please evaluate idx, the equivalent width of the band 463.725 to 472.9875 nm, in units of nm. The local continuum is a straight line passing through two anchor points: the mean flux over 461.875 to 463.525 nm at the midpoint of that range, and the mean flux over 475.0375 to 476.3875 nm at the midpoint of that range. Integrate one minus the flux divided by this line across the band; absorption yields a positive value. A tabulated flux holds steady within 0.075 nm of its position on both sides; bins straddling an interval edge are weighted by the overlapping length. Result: 0.43 nm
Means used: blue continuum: 4.85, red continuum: 4.91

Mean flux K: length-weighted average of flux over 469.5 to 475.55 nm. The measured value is 4.66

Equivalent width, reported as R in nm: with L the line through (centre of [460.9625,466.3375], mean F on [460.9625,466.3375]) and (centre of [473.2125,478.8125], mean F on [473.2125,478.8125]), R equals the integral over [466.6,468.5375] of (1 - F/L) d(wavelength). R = 0.14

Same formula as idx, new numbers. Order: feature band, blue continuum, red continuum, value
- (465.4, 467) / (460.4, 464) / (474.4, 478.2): 0.10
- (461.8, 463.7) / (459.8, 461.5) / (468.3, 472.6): -0.12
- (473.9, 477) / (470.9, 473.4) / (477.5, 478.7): -0.05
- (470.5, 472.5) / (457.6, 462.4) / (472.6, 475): 0.10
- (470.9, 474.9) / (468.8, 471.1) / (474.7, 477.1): -0.12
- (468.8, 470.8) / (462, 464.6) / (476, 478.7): 0.14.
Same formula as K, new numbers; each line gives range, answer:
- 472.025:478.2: 4.94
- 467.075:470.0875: 4.81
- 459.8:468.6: 4.7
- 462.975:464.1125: 4.86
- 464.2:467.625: 4.6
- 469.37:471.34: 4.16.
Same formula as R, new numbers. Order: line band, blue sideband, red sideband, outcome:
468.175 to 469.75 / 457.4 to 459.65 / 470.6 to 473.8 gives -0.135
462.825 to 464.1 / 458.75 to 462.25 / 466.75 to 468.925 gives -0.025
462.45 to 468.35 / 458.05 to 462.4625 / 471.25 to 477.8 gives 0.102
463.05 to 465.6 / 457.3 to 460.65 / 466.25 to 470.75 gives -0.111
